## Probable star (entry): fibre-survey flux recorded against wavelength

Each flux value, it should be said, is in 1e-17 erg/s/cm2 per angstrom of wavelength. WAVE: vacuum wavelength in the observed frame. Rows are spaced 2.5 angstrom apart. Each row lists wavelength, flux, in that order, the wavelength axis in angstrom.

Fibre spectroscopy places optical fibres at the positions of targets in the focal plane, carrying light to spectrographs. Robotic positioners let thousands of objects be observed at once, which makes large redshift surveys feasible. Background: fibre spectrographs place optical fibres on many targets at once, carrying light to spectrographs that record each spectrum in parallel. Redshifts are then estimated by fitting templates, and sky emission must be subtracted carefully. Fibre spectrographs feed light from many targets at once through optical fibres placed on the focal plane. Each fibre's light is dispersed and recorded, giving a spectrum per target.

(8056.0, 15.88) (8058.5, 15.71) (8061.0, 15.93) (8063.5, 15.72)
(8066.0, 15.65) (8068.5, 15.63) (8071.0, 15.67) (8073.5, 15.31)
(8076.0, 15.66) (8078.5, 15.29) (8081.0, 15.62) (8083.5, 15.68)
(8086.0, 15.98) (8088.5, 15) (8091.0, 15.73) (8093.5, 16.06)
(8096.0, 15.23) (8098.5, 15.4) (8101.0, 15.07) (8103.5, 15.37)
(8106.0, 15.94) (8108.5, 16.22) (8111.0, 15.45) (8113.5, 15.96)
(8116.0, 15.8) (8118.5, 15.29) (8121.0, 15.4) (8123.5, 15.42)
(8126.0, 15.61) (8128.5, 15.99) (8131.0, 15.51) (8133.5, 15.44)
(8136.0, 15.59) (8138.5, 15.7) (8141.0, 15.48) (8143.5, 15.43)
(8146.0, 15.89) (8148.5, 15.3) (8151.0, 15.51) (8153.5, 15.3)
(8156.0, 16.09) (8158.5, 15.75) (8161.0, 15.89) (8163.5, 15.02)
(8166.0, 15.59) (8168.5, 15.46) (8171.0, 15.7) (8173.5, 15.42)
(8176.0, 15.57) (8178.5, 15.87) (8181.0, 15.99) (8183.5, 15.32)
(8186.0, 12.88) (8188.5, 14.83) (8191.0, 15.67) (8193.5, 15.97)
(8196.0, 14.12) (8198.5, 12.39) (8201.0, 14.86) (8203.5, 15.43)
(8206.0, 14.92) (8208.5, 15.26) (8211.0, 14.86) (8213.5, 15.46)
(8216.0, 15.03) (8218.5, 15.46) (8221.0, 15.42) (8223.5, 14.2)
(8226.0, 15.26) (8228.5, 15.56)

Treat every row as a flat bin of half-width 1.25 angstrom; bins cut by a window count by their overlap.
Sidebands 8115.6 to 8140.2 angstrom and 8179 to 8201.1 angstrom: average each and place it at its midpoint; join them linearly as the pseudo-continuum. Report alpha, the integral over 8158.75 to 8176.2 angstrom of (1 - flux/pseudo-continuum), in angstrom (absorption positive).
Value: -0.6 angstrom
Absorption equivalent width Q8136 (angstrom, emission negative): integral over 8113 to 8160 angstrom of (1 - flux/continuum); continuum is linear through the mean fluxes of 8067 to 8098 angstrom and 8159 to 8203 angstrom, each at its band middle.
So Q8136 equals -0.87 angstrom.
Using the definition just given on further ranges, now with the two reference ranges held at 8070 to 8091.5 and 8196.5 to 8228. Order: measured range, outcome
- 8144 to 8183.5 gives -1.3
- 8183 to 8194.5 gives 0.1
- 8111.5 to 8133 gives -0.4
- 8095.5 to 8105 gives 0.1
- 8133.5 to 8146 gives -0.3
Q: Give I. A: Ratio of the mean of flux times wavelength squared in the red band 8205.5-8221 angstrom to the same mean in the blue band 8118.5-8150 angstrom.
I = 1.00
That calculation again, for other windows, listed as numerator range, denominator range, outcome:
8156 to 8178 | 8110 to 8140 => 1.01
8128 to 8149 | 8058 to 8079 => 1.01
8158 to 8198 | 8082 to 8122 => 1.00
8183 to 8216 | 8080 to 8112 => 0.97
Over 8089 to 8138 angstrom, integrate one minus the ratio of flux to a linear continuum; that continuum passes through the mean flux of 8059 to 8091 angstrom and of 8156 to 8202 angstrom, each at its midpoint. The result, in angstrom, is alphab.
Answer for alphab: -0.51 angstrom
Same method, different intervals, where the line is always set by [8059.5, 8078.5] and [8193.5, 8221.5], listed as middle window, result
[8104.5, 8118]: -0.4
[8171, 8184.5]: -0.5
